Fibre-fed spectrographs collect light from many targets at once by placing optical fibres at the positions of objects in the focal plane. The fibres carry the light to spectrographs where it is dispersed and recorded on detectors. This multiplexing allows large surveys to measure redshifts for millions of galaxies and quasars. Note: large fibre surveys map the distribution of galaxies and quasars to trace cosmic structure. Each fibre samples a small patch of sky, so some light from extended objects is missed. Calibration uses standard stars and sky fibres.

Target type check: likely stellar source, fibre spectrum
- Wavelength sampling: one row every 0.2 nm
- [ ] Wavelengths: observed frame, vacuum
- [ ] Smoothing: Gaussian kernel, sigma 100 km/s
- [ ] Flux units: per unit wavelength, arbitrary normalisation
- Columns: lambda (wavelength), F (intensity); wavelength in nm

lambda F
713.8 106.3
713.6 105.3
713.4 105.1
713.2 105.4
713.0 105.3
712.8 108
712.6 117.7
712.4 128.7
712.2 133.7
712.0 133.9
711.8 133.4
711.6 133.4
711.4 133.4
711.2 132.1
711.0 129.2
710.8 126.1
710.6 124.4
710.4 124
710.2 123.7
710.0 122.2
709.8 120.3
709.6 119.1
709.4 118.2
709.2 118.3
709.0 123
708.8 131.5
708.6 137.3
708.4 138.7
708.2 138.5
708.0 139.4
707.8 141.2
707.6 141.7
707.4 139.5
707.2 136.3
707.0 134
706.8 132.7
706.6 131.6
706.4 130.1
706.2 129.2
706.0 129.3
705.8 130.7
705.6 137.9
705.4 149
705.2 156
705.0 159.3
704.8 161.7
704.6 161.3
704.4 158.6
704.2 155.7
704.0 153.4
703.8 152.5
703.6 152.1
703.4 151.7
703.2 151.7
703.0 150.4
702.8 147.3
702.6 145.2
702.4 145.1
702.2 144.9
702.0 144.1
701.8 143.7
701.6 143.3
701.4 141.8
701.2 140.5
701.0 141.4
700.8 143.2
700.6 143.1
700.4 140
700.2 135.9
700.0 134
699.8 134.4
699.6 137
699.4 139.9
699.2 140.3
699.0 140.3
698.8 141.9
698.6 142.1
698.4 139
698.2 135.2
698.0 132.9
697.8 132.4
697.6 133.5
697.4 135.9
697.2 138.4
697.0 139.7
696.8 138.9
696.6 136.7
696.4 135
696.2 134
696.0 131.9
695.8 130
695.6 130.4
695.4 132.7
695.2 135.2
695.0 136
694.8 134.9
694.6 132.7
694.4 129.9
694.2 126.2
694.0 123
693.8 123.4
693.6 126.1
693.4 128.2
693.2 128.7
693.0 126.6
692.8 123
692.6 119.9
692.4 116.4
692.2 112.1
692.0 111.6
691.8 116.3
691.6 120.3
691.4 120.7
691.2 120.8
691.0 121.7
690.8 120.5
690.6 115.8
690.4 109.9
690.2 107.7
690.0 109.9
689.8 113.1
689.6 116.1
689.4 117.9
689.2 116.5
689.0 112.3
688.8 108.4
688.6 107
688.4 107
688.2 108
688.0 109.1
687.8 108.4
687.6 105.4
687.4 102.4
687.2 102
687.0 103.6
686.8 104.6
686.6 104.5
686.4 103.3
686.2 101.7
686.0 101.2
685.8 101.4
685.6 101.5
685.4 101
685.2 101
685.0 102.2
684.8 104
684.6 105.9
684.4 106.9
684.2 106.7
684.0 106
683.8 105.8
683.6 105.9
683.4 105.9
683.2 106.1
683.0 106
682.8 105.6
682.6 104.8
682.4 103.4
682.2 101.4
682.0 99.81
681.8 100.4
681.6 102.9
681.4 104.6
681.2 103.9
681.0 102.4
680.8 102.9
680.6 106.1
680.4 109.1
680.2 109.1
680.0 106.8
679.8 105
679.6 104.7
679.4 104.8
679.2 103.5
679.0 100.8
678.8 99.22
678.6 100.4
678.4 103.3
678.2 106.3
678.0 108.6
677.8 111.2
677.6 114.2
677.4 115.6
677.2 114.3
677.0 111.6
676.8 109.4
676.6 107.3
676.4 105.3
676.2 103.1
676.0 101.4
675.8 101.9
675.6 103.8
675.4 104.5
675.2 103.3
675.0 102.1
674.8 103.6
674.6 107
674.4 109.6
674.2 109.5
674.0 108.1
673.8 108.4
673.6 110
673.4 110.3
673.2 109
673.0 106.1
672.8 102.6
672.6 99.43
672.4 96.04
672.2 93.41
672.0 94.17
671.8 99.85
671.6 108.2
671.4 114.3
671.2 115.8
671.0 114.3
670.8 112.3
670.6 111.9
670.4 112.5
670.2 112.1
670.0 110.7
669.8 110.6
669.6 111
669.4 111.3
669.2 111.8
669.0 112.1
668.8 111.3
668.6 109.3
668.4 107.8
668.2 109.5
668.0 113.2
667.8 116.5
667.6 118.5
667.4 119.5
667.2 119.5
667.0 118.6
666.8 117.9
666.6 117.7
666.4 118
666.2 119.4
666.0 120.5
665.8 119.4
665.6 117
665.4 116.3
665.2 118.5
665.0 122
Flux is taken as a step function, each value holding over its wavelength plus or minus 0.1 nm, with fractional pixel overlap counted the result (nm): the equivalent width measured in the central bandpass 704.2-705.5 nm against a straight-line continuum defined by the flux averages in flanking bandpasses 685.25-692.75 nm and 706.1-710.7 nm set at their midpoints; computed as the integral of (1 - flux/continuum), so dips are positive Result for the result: -0.32 nm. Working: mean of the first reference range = 110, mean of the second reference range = 130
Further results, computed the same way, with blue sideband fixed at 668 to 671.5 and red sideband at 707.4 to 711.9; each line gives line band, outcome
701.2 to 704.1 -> -0.48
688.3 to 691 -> 0.18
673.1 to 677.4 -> 0.27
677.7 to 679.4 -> 0.17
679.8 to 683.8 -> 0.43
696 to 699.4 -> -0.35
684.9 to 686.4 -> 0.22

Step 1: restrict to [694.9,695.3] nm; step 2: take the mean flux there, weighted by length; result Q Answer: 136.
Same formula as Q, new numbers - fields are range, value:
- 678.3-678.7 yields 102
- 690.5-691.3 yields 120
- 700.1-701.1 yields 141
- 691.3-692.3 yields 116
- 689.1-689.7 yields 117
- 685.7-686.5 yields 102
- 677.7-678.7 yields 106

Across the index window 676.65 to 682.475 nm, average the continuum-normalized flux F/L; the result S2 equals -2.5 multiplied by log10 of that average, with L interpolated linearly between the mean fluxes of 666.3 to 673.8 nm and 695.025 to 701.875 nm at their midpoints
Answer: 0.13 mag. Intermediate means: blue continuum 110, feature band 106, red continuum 137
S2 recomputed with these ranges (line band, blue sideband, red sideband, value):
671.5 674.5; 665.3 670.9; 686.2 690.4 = 0.087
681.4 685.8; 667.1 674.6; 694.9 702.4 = 0.179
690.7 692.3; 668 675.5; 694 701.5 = 0.100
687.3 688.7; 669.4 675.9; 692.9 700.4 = 0.164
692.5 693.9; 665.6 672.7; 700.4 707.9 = 0.077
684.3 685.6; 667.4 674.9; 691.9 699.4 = 0.176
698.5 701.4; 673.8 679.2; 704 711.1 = -0.089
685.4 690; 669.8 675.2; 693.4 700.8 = 0.162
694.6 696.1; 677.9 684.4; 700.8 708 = -0.033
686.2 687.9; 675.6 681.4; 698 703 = 0.151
